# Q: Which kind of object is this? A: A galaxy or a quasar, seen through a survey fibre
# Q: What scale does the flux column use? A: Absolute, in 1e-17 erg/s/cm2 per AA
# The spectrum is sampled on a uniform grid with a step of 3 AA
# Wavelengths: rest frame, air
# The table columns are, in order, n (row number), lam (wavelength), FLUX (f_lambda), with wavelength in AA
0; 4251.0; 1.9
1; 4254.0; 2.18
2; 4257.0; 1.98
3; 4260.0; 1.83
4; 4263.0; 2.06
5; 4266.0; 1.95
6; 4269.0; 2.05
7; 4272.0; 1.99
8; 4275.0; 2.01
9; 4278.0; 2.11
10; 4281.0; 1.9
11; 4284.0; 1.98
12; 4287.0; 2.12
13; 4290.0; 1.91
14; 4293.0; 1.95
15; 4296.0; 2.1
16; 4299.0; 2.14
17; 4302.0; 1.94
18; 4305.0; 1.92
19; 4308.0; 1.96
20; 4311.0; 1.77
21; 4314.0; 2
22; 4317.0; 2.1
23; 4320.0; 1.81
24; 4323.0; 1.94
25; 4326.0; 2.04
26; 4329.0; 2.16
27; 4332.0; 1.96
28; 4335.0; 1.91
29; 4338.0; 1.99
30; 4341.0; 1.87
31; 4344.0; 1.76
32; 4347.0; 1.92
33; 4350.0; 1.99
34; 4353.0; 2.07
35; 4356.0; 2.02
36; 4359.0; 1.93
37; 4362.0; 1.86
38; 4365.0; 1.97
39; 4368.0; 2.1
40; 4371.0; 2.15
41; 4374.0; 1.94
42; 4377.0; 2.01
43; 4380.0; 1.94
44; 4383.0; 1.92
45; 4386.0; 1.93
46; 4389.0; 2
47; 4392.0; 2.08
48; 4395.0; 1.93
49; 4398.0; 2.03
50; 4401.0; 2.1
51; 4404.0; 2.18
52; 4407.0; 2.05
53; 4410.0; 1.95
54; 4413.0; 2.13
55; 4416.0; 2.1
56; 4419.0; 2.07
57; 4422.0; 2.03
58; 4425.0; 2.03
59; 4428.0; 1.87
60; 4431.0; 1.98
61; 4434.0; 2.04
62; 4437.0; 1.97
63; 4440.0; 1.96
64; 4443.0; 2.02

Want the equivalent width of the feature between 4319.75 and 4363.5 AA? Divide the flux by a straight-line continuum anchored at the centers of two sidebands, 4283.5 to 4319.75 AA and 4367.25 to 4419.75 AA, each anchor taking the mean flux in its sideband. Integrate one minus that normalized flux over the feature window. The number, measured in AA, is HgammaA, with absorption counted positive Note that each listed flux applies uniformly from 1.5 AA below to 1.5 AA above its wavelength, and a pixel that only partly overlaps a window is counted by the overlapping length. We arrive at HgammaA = 1.2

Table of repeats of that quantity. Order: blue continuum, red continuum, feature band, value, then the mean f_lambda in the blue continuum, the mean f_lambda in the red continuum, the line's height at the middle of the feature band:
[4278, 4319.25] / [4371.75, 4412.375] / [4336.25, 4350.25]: 0.69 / 1.99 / 2.01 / 2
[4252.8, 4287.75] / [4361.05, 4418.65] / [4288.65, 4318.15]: 0.51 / 2.01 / 2.02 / 2.01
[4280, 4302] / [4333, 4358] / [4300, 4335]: 0.24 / 2.01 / 1.94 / 1.98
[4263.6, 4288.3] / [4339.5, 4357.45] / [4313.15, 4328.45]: -0.16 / 2.01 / 1.94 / 1.97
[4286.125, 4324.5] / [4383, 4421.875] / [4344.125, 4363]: 0.50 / 1.97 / 2.04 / 2.01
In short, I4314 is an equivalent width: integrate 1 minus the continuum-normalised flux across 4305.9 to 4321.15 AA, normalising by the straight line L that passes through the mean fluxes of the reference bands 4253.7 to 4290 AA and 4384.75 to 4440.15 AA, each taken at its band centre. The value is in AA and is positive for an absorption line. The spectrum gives 0.60 AA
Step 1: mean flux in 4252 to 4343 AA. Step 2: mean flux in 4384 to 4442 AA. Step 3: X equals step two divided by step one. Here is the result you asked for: 1.02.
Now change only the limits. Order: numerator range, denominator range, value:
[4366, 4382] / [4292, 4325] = 1.03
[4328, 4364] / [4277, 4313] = 0.98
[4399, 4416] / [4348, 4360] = 1.04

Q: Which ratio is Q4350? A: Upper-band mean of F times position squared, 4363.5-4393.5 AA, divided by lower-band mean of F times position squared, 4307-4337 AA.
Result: 1.05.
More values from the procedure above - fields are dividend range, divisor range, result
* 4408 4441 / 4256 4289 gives 1.08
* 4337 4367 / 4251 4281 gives 1.01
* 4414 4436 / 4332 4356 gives 1.08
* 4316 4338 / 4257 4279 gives 1.02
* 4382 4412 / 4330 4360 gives 1.06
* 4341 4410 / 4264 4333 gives 1.04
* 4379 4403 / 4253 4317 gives 1.05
